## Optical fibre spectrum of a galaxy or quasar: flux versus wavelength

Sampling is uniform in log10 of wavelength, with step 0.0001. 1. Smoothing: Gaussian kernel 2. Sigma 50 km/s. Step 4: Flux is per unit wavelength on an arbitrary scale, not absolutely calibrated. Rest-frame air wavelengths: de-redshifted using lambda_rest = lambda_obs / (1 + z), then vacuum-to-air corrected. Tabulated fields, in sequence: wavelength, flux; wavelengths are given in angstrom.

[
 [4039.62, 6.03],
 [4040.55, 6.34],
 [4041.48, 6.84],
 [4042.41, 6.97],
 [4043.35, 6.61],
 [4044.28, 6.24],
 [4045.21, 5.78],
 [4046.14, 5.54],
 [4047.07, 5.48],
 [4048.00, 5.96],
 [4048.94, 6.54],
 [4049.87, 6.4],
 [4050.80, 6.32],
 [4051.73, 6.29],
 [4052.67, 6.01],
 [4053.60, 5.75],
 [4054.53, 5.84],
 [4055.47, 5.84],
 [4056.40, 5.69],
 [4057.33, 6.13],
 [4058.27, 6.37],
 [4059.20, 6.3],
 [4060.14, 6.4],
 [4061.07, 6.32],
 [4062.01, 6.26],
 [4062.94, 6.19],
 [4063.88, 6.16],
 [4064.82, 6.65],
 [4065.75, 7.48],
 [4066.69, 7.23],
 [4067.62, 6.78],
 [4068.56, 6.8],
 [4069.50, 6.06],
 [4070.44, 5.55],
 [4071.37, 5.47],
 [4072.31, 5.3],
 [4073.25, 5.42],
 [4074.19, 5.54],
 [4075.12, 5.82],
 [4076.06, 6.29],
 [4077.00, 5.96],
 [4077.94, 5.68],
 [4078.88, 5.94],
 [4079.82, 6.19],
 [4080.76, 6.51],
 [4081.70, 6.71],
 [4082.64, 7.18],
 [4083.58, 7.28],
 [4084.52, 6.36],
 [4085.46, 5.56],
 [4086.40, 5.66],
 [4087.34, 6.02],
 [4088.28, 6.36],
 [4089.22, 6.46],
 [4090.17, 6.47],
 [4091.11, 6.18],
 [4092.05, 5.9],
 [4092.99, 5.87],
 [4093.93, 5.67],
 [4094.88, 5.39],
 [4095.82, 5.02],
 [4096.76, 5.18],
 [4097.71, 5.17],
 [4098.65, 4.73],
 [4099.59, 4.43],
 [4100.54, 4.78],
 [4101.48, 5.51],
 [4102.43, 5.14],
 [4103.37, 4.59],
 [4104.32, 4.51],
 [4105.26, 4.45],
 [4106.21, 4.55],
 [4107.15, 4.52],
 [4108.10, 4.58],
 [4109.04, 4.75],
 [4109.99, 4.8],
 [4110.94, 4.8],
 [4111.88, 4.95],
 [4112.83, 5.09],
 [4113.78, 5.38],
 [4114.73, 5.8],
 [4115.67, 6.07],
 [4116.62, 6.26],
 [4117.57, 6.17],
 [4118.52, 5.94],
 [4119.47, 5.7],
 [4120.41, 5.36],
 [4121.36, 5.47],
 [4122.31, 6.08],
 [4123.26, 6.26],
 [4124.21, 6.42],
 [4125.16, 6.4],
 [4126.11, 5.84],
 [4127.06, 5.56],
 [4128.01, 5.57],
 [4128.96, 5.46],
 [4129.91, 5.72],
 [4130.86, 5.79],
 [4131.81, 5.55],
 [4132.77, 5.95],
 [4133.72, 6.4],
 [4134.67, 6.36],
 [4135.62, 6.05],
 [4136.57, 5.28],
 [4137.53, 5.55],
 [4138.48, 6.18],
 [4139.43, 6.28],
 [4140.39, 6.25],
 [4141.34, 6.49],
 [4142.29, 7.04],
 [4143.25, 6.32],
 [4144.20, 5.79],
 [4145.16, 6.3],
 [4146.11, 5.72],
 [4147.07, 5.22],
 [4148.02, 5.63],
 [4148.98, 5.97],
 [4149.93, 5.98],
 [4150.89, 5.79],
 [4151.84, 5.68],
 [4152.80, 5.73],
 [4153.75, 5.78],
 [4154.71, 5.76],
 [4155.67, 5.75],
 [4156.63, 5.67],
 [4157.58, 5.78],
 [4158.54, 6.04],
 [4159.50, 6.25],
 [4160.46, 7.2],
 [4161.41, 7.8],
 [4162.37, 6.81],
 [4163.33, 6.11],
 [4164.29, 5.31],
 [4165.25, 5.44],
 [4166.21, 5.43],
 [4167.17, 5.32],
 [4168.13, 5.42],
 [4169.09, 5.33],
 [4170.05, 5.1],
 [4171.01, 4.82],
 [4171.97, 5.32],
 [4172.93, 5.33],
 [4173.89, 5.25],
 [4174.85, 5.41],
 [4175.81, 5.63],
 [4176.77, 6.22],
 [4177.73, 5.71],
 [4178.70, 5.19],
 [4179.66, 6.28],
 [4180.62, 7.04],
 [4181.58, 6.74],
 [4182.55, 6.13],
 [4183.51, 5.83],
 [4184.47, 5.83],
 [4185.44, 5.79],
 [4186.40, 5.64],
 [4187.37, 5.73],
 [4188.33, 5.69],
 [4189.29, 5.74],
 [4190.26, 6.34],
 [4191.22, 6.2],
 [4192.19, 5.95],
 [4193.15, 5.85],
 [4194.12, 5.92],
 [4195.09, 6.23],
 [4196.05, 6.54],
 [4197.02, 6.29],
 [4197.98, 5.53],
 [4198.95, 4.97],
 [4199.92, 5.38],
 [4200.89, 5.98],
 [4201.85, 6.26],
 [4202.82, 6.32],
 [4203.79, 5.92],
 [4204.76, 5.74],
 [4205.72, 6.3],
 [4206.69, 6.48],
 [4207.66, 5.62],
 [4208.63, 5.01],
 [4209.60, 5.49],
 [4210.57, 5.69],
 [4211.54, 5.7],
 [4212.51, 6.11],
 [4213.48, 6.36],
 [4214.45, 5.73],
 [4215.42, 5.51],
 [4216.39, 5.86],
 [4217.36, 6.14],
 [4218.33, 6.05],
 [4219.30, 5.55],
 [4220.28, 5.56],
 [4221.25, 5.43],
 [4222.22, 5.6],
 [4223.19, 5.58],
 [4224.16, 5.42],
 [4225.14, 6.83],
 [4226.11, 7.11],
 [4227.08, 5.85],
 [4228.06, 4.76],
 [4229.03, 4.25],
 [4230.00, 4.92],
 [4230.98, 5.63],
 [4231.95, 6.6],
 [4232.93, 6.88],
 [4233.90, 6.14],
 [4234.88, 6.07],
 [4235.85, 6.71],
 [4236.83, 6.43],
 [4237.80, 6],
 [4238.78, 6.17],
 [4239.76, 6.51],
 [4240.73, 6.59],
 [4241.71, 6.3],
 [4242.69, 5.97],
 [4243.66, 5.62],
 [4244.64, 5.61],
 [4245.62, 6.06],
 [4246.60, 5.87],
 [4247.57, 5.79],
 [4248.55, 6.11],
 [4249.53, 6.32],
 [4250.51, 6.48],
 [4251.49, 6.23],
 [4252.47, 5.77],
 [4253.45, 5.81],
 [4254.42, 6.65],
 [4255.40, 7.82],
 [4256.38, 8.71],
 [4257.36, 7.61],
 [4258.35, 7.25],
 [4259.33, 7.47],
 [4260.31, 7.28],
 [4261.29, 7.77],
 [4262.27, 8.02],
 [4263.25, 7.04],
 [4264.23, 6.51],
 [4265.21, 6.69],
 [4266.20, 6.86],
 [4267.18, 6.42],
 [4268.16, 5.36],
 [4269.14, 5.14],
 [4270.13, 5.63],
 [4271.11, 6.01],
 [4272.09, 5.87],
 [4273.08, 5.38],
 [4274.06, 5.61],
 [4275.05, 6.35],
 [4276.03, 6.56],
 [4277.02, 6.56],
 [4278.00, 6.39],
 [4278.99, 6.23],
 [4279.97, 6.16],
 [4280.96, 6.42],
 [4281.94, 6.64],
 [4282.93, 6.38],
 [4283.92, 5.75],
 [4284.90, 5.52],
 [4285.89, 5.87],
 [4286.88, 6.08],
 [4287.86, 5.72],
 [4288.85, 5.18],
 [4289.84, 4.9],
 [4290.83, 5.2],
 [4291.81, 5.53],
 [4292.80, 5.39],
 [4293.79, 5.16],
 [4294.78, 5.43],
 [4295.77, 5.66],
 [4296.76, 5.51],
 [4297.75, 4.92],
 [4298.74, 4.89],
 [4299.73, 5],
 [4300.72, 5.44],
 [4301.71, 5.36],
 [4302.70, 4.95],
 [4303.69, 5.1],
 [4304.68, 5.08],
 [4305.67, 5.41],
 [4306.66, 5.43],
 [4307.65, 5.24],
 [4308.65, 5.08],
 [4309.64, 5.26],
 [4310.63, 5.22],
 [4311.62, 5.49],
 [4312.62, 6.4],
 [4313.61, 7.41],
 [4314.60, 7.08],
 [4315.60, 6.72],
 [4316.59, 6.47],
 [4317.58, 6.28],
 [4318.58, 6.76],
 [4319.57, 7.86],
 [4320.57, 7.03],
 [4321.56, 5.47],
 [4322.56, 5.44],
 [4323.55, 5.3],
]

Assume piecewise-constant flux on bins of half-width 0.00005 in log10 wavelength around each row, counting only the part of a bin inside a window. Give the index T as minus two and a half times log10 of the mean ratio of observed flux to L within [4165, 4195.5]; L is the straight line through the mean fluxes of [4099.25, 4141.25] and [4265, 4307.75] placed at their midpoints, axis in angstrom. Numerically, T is -0.03 mag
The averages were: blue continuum 5.53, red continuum 5.69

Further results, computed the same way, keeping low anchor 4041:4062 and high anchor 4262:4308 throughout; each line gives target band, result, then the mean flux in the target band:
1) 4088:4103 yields 0.11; 5.5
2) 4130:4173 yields 0.02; 5.89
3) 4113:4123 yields 0.04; 5.81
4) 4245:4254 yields -0.04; 6.05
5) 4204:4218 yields 0.01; 5.84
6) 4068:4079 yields 0.06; 5.82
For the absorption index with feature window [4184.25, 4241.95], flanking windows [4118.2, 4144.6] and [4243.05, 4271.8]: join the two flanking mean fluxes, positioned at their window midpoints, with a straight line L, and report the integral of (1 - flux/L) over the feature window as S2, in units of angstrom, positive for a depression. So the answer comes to 3.9 angstrom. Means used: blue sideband 5.97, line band 5.91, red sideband 6.54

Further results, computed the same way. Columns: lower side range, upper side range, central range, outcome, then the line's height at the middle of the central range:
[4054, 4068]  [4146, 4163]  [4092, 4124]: 4.9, 6.21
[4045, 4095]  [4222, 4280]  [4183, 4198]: 0.7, 6.24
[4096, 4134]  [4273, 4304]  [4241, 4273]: -5.0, 5.62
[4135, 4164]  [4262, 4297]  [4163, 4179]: 1.7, 6.05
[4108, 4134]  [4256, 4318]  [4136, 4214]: -1.6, 5.77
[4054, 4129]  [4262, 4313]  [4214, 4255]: -1.5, 5.75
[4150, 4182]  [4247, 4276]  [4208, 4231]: 2.1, 6.23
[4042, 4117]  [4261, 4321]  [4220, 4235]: 0.3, 5.9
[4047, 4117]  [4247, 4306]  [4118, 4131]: 0.1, 5.86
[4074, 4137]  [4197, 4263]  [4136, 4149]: -0.4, 5.81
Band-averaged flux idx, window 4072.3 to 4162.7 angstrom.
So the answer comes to 5.78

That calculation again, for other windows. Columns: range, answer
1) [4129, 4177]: 5.86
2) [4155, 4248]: 5.89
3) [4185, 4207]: 5.95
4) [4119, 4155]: 5.91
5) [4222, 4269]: 6.36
